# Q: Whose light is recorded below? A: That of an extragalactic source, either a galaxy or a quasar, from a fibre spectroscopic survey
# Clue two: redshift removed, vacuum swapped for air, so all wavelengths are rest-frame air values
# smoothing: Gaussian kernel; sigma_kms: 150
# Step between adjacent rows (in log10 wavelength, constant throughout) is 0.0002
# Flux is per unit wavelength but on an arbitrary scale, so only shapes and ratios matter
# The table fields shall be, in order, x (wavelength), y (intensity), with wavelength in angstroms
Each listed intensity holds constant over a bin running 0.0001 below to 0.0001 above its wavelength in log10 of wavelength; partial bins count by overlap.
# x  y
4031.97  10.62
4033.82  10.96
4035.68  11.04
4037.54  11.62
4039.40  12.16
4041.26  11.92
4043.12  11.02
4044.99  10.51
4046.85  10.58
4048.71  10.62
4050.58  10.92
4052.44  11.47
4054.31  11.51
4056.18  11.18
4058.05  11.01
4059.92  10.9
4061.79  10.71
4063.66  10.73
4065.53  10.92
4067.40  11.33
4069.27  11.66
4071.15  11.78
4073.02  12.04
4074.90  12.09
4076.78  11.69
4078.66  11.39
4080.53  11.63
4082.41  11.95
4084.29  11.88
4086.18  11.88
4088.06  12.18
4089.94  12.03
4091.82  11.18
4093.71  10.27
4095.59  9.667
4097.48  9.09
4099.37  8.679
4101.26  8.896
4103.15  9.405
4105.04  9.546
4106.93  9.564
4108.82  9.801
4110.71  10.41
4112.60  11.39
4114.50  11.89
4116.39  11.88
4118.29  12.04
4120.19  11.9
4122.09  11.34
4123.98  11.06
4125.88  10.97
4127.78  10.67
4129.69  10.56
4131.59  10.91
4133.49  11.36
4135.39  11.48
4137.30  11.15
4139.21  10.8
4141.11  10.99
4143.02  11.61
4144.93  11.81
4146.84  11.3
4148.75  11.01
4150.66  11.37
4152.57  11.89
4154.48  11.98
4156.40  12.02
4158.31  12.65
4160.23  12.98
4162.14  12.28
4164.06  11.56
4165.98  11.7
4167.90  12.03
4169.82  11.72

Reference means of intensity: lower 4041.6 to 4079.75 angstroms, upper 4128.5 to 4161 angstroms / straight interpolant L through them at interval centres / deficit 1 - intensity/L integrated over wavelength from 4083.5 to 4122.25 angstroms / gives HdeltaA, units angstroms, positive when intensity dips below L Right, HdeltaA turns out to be 2.3 angstroms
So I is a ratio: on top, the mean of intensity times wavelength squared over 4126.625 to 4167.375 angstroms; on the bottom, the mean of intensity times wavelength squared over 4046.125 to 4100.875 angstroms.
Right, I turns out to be 1.08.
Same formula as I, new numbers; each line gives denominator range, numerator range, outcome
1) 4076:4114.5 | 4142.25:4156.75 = 1.12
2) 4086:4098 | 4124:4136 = 1.03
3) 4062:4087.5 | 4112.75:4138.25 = 1.00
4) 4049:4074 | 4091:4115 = 0.90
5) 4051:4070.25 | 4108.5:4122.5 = 1.05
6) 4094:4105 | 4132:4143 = 1.23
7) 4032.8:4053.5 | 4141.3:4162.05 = 1.12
